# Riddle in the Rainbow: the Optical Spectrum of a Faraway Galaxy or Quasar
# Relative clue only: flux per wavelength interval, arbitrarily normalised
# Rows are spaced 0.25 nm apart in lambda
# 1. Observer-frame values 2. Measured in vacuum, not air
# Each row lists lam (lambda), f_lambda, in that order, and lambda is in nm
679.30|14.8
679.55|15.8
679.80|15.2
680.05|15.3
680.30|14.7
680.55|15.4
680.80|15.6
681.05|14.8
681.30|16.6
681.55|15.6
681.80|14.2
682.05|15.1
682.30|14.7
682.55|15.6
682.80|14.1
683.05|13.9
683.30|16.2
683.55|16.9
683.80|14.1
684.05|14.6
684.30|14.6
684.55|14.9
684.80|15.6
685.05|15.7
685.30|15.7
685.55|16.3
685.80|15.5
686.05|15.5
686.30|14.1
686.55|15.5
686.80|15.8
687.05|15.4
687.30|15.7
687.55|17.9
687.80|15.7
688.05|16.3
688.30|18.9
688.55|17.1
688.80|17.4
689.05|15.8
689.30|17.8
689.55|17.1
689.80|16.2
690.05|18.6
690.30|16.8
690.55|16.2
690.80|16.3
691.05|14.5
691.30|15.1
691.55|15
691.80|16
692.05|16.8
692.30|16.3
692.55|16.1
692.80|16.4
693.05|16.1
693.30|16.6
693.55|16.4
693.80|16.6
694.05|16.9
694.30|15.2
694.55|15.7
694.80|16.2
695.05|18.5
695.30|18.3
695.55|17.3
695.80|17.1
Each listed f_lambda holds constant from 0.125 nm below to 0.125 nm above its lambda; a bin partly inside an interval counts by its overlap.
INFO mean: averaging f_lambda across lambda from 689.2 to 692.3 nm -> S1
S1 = 16.4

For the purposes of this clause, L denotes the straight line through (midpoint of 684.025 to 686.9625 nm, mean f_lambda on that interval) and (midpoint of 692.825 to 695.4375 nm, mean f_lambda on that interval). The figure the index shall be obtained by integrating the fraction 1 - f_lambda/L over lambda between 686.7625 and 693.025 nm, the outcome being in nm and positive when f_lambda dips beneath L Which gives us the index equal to -0.18 nm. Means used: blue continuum 15.3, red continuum 16.6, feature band 16.5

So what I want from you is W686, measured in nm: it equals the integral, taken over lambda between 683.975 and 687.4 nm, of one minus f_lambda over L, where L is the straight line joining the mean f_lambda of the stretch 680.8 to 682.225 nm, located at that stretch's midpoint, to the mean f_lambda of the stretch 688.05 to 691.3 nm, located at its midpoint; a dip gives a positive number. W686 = 0.15 nm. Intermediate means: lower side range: 15.3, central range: 15.4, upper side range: 16.8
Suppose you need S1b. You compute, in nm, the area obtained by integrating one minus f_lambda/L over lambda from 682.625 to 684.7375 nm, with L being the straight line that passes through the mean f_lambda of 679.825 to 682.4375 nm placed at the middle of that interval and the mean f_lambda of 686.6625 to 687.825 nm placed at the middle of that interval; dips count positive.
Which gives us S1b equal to 0.09 nm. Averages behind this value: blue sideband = 15.2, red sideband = 16.1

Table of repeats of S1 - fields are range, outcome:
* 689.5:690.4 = 17.2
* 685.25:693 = 16.3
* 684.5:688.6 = 16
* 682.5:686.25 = 15.2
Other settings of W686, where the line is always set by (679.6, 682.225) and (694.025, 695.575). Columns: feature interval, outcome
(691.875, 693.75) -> 0.03 nm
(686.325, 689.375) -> -0.09 nm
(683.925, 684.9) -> 0.05 nm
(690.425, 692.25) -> 0.08 nm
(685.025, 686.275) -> 0.01 nm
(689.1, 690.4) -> -0.08 nm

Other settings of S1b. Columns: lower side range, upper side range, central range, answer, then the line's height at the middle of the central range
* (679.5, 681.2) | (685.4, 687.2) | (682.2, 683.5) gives 0.027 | 15.3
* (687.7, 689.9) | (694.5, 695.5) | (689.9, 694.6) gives 0.258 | 17.1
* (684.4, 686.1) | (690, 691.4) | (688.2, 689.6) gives -0.121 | 16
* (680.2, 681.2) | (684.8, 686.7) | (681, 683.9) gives 0.021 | 15.3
